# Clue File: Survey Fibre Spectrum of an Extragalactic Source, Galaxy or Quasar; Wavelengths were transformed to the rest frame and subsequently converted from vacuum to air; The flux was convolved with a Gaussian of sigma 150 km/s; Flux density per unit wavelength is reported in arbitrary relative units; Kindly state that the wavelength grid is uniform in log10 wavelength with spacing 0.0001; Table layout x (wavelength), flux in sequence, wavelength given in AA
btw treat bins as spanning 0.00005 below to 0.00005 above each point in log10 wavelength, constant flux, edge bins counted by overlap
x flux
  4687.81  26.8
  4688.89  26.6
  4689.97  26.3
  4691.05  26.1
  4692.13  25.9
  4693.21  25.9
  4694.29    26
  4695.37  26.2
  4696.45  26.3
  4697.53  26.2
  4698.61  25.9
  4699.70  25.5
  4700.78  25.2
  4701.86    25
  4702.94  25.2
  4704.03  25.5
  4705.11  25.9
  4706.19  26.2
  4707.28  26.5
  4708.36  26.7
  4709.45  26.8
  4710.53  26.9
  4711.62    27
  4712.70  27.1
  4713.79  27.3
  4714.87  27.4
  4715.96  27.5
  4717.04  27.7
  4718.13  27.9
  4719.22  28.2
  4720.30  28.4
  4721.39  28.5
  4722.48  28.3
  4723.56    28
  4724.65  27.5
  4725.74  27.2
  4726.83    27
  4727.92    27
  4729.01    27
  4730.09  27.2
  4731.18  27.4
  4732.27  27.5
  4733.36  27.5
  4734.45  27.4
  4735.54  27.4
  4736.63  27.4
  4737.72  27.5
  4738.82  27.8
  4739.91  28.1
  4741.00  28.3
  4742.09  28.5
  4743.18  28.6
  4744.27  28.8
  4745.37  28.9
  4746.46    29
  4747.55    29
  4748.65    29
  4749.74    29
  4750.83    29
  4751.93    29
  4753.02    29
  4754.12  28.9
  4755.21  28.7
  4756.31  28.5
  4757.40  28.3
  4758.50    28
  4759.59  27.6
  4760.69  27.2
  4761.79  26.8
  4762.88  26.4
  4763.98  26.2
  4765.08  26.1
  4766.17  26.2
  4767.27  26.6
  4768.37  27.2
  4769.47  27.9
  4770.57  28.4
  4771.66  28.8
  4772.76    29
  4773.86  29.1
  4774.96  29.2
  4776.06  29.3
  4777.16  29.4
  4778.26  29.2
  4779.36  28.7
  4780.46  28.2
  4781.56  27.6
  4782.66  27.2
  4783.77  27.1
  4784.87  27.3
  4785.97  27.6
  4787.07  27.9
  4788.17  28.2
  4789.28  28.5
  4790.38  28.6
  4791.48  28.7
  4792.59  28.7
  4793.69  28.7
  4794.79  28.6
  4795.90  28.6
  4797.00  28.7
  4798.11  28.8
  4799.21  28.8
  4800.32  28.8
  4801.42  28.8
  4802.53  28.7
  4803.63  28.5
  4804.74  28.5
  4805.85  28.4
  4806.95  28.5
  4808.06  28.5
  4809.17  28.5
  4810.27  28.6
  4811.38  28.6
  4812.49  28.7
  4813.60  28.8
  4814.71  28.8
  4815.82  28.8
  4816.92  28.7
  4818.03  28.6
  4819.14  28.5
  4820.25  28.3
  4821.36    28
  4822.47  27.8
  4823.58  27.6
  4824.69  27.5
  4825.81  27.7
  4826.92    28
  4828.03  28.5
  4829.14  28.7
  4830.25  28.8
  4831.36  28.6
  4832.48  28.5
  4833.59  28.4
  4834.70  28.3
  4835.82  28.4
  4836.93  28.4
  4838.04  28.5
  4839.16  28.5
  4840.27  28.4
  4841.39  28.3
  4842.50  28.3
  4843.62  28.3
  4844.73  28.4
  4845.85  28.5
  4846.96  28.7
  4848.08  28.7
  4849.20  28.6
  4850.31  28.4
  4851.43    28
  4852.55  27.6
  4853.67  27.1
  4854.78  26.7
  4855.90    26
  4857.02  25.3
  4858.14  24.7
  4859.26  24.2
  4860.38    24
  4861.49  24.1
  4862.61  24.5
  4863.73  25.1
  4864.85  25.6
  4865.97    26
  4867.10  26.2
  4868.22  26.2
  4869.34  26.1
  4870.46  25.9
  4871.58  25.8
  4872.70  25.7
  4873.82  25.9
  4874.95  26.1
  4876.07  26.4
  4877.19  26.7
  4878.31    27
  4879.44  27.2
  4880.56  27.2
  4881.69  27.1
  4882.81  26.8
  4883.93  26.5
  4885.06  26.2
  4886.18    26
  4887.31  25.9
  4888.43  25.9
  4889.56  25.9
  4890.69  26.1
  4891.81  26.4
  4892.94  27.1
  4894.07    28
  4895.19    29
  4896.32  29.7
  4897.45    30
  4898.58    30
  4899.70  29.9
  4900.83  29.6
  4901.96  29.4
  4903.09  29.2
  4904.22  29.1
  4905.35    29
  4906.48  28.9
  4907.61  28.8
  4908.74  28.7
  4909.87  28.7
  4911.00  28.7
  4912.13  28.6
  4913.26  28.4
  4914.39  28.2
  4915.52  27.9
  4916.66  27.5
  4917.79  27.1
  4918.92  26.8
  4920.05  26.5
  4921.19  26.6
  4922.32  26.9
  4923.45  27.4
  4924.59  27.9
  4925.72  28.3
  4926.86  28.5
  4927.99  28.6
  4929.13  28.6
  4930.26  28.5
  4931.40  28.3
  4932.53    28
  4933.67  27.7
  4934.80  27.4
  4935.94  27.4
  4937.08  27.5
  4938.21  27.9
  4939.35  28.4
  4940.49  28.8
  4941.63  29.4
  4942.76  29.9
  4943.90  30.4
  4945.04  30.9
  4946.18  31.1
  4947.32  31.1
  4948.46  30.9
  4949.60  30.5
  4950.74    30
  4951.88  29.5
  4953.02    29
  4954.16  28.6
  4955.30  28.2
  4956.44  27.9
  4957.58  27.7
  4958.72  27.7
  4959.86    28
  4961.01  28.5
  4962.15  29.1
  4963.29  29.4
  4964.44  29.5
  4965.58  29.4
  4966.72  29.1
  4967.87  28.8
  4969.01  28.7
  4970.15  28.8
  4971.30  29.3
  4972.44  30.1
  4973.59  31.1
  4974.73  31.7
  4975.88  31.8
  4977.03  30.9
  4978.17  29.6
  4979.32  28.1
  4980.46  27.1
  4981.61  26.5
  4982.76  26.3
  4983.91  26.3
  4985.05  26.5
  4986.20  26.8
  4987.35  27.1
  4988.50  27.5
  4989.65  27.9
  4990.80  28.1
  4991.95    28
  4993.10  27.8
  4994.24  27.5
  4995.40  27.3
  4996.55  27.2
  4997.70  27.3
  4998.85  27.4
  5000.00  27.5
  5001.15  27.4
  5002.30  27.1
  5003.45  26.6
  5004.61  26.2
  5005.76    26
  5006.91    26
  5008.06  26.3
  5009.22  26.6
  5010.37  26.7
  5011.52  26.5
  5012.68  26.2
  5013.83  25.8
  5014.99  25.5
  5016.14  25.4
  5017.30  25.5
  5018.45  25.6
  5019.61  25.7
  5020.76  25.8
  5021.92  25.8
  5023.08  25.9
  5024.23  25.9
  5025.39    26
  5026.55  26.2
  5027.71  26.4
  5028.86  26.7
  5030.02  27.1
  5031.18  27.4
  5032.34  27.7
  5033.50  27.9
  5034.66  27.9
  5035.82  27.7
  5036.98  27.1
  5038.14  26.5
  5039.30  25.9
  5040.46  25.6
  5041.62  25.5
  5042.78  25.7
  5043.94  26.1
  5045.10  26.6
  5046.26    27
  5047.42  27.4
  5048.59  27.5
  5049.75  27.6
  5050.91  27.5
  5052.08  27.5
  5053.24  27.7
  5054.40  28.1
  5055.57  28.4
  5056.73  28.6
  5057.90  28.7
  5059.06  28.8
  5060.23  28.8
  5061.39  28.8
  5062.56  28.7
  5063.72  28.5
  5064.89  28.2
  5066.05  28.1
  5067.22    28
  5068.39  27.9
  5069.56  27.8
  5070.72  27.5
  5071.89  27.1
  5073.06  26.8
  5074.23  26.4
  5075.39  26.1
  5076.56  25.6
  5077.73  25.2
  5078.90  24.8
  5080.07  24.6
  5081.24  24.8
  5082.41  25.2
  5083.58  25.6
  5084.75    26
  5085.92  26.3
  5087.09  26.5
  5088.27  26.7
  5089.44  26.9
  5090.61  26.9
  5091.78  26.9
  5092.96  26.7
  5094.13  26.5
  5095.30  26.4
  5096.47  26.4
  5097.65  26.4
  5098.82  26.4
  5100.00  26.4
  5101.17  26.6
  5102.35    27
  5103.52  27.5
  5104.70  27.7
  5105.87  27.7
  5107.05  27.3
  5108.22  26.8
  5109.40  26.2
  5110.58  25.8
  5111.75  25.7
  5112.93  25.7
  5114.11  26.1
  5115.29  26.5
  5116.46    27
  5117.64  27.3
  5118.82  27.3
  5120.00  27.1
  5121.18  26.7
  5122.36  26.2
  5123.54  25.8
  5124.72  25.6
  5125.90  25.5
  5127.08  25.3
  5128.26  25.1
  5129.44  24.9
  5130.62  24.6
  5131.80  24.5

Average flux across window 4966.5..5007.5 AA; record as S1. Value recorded 28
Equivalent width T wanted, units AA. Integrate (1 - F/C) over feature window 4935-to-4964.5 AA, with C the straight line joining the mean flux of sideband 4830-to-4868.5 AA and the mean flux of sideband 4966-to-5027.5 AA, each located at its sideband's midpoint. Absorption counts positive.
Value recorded -2.0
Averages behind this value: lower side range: 27.2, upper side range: 27.3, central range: 29.1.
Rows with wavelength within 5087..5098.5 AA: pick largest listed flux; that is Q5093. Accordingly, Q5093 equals 26.9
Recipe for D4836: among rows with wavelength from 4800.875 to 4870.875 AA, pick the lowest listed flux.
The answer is 24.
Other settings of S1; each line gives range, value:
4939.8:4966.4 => 29.4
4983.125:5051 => 26.7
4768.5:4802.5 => 28.5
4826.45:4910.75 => 27.4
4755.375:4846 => 28.2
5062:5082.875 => 26.8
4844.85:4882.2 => 26.4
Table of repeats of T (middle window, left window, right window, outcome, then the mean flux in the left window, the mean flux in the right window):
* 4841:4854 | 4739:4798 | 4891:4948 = 0.06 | 28.2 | 28.5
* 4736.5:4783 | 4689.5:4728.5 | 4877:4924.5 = -2.03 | 26.7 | 27.8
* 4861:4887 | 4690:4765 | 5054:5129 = 0.97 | 27.4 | 26.8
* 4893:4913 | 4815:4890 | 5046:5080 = -1.34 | 27.2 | 27.5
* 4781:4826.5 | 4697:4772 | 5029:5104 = -1.61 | 27.5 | 27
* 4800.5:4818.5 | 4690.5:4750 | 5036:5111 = -0.99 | 27.2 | 26.9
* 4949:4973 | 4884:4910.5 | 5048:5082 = -0.96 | 28.1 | 27.4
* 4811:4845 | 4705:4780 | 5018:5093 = -0.97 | 27.9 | 26.9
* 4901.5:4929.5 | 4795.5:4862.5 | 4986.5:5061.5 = -0.65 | 28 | 26.9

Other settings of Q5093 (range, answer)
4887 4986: 31.8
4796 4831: 28.8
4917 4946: 30.9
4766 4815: 29.4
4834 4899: 30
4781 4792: 28.7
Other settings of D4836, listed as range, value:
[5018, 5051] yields 25.5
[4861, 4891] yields 24.1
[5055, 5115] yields 24.6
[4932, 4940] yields 27.4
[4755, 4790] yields 26.1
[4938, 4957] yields 27.9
